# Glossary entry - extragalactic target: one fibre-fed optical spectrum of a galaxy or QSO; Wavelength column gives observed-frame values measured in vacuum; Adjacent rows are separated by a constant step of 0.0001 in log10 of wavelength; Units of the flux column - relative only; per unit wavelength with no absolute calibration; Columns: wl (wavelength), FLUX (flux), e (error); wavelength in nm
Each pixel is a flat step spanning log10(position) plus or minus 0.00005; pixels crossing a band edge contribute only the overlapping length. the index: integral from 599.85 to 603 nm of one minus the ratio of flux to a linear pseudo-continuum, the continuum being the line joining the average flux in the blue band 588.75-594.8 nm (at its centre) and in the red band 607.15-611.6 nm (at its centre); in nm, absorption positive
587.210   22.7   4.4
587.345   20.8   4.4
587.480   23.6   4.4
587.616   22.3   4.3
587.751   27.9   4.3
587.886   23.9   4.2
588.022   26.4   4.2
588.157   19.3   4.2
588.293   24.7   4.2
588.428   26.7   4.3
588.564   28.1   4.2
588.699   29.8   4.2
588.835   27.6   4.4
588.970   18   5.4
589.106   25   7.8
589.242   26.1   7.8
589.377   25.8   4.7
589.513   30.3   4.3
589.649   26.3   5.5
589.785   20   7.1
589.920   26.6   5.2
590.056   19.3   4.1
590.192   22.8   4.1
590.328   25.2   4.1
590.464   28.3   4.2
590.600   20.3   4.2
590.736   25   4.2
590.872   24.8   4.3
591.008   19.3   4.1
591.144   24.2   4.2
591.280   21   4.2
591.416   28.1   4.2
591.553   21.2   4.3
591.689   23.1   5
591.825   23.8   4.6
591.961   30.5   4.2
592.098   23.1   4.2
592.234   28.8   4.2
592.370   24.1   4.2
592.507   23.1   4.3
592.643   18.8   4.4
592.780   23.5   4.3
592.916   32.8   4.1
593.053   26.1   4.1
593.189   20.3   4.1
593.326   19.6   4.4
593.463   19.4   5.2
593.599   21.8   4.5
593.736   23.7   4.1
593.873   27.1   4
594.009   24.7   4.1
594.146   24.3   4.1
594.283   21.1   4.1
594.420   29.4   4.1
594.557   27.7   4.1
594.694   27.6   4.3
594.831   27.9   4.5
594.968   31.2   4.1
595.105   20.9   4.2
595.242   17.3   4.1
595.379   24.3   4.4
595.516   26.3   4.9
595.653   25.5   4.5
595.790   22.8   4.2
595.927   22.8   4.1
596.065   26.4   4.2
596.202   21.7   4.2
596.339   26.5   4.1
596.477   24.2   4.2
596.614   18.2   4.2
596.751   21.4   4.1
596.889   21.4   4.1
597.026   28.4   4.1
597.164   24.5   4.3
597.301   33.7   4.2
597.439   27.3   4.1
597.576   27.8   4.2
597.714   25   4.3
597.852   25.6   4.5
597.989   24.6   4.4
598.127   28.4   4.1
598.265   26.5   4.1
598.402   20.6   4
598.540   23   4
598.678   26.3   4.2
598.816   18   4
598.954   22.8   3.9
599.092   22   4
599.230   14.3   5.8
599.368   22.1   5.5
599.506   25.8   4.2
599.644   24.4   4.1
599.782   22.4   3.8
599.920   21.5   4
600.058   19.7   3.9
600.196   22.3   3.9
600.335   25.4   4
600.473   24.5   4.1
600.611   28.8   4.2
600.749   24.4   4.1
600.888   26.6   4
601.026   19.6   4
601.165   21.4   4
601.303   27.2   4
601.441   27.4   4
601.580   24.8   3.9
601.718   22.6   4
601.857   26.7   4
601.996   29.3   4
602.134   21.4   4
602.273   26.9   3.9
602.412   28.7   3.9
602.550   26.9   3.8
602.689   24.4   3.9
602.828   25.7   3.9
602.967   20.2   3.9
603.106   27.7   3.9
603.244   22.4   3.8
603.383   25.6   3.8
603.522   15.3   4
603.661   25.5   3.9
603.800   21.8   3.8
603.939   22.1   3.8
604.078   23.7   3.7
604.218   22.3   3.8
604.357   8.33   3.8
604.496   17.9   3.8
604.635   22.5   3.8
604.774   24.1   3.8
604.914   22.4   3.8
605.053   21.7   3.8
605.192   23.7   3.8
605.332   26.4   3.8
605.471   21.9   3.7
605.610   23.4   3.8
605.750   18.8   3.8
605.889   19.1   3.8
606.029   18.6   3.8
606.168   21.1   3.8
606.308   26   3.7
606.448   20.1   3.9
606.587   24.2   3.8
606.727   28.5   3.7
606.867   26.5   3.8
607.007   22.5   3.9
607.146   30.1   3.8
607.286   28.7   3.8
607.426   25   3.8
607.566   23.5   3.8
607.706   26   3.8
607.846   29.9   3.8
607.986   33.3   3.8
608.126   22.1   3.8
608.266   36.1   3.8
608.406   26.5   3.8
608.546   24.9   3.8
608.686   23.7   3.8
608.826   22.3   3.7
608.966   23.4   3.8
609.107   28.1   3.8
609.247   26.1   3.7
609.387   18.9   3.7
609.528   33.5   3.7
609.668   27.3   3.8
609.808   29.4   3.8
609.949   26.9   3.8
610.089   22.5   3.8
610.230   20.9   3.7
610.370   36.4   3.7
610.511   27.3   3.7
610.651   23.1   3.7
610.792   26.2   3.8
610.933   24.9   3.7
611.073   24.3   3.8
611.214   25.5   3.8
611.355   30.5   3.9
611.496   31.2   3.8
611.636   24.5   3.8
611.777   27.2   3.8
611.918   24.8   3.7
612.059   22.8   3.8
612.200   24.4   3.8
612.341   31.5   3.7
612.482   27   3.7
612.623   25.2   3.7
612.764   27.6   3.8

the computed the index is 0.12 nm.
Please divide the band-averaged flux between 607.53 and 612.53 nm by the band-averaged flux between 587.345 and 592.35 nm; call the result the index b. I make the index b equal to 1.08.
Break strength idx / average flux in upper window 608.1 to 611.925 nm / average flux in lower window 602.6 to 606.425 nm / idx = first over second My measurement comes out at 1.21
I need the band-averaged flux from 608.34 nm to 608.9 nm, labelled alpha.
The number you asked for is 24.4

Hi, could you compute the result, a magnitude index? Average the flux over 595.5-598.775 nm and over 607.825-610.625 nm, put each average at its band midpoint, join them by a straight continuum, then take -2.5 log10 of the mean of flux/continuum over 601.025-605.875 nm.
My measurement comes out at 0.12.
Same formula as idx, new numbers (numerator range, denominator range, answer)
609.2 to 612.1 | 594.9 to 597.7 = 1.07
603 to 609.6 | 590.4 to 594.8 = 0.99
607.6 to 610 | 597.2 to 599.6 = 1.11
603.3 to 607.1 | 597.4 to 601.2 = 0.93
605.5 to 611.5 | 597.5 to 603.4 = 1.06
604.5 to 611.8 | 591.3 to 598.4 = 1.02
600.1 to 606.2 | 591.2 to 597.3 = 0.95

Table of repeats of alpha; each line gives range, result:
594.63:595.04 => 28.8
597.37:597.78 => 26.7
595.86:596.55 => 24.3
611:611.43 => 26.8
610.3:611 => 27.6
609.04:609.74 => 26.8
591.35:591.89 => 24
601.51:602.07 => 25.8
